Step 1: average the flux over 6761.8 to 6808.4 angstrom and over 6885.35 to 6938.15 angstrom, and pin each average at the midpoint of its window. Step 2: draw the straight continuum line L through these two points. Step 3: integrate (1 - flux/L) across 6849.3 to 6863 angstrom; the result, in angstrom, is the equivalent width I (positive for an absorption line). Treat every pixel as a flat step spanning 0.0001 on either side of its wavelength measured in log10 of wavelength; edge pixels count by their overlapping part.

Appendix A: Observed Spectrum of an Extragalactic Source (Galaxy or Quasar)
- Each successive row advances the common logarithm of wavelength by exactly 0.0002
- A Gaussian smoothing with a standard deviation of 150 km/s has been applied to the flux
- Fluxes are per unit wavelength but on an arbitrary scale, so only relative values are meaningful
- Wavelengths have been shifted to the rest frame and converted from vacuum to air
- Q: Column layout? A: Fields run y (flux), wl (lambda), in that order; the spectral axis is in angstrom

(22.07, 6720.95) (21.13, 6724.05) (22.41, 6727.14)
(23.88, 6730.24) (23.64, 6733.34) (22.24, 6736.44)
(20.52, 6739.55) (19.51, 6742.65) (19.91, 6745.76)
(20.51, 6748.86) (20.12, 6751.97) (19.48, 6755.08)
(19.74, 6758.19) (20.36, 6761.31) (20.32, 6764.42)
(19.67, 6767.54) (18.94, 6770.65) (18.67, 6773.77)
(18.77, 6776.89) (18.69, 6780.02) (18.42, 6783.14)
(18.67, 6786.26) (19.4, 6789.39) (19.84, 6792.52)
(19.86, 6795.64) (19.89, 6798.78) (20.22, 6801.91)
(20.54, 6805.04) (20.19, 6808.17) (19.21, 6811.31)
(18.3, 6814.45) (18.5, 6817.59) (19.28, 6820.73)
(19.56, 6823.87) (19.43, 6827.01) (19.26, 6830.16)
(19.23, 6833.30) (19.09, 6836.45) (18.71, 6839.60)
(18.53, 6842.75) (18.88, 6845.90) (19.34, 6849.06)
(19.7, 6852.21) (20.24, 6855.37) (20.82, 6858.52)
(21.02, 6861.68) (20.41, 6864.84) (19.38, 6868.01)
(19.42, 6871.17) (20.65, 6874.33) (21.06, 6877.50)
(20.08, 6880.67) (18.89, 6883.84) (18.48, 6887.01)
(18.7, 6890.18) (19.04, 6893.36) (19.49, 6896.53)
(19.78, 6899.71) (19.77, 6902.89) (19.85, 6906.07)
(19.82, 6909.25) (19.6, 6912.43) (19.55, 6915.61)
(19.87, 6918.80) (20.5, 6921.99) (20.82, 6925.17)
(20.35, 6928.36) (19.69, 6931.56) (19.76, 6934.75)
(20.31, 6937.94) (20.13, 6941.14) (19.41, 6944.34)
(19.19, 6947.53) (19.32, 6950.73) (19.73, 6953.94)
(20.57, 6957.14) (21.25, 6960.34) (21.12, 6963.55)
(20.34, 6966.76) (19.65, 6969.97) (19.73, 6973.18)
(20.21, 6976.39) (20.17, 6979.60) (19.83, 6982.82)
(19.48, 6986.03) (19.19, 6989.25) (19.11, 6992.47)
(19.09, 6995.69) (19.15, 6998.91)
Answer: -0.5 angstrom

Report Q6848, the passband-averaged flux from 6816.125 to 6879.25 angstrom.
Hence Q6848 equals 19.6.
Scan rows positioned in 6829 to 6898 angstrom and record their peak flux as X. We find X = 21.06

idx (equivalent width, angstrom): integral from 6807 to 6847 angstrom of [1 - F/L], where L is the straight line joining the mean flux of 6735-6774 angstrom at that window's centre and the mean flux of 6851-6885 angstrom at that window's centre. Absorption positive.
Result 2.1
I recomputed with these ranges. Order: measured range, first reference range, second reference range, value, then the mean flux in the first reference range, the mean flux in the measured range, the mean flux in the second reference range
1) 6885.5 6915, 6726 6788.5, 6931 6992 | 0.9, 20.2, 19.4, 19.9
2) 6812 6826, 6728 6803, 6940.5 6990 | 0.8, 20.1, 19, 20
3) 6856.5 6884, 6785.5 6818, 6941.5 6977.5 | -0.7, 19.6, 20.3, 20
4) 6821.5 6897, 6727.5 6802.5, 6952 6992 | 2.0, 20.1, 19.6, 20.1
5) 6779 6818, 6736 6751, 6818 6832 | 0.5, 20.4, 19.4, 19.3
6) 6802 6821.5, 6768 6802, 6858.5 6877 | 0.1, 19.2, 19.4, 20.3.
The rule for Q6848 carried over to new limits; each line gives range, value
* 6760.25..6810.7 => 19.5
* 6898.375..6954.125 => 19.9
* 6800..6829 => 19.5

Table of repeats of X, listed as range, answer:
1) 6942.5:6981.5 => 21.25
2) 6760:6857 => 20.54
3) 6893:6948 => 20.82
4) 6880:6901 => 20.08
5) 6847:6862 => 21.02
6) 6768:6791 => 19.4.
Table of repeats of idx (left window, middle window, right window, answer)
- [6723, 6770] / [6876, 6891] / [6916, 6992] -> 0.6 angstrom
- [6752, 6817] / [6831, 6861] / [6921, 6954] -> 0.3 angstrom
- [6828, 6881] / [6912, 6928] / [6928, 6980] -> -0.1 angstrom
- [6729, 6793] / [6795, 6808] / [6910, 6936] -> -0.1 angstrom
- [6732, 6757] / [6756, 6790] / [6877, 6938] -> 2.1 angstrom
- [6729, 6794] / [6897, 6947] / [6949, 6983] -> 0.6 angstrom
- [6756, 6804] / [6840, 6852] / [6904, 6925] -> 0.4 angstrom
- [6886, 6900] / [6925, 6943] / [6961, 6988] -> -0.5 angstrom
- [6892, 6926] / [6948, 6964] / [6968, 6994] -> -0.4 angstrom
